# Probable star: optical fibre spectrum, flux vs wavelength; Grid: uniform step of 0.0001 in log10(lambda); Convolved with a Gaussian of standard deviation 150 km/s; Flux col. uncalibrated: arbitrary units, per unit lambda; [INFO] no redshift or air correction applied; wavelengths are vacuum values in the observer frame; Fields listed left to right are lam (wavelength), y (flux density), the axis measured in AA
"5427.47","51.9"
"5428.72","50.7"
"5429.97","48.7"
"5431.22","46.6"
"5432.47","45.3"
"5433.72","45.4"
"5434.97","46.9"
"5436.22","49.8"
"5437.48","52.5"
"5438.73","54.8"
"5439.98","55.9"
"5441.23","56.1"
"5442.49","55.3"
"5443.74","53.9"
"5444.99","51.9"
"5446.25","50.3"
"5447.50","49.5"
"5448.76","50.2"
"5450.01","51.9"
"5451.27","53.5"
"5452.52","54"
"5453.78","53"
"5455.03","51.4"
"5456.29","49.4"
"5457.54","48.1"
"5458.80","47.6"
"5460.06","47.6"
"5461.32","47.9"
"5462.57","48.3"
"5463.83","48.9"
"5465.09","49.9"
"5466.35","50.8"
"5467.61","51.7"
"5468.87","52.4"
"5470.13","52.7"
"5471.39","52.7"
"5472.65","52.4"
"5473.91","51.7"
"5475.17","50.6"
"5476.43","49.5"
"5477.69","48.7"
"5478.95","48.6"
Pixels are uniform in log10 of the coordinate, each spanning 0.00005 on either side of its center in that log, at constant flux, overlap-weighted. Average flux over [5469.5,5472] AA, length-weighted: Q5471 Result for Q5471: 52.7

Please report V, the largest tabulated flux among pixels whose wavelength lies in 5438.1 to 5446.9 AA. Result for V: 56.1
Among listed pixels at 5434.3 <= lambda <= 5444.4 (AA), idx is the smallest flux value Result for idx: 46.9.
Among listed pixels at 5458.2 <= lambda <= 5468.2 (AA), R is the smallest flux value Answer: 47.6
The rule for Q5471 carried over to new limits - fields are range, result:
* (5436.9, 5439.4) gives 53.8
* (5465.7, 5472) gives 52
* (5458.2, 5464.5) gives 48.1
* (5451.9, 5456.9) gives 51.9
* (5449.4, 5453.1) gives 53.1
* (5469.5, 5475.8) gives 52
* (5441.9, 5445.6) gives 53.8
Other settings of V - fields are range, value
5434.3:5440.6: 55.9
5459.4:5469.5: 52.4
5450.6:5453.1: 54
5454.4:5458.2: 51.4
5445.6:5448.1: 50.3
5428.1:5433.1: 50.7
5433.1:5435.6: 46.9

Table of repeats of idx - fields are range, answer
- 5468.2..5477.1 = 49.5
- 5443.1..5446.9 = 50.3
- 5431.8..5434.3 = 45.3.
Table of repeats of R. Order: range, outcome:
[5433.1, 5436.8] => 45.4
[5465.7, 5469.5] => 50.8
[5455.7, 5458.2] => 48.1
